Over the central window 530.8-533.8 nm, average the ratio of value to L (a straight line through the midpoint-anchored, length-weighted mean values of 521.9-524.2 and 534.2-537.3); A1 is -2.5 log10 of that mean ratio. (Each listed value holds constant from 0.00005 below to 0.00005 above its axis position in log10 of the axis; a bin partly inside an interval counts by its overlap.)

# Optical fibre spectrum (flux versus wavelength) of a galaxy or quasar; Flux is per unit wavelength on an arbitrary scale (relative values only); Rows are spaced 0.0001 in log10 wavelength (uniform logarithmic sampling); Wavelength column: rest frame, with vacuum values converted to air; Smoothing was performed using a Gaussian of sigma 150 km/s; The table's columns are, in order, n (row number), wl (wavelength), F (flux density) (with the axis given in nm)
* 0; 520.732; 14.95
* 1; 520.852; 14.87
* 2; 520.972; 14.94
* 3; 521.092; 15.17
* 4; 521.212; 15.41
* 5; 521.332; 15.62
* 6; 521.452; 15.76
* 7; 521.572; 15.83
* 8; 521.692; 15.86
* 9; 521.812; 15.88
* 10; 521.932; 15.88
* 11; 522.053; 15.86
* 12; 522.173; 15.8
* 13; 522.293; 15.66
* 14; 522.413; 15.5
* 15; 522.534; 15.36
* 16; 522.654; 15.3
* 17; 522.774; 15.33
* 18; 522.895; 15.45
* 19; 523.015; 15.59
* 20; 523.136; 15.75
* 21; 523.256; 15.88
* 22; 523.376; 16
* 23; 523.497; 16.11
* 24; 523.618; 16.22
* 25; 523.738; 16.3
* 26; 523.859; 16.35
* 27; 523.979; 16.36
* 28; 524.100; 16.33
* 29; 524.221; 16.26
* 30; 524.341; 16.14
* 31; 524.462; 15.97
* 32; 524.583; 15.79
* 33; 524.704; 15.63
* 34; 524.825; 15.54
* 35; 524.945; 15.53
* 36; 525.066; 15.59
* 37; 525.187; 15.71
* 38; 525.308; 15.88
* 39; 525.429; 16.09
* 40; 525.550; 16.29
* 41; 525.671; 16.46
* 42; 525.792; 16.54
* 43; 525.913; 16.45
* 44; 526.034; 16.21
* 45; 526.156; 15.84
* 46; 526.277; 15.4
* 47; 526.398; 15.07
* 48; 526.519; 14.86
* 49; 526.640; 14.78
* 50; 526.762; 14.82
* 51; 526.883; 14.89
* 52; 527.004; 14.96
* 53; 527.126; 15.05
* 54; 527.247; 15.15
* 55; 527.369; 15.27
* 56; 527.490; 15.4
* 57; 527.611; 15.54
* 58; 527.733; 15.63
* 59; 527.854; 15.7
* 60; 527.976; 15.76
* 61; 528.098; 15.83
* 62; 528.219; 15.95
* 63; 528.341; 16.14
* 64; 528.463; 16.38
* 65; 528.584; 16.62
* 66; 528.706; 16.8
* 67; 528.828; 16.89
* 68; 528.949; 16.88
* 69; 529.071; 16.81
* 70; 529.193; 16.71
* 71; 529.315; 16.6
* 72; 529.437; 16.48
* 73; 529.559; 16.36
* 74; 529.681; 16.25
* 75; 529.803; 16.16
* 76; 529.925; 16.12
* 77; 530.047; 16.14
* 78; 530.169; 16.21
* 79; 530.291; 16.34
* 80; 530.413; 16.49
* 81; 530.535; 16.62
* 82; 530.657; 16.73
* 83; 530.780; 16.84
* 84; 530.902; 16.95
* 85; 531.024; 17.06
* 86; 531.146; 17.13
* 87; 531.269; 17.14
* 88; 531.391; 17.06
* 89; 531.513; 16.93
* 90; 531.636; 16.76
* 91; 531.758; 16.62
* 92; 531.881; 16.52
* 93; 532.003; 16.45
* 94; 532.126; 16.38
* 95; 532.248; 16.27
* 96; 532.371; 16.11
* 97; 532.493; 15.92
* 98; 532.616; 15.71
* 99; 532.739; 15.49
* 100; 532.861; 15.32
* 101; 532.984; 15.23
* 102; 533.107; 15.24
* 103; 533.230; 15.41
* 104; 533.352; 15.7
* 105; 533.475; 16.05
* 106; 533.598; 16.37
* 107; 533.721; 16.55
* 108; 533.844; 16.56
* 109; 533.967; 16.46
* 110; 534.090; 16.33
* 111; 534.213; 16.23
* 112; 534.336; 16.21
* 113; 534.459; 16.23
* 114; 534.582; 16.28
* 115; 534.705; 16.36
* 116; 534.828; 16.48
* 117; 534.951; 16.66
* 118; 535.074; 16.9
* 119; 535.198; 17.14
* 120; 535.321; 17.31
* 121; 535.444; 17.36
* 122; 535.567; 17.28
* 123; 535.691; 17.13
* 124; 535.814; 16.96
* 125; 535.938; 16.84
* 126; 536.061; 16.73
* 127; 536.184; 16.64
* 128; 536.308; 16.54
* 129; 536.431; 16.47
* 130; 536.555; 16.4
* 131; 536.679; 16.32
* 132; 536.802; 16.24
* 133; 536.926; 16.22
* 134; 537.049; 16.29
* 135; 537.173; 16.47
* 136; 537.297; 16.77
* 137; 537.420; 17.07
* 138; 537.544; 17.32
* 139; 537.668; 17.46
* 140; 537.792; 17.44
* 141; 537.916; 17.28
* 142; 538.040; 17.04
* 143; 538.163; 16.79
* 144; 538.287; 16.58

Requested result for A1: 0.01 mag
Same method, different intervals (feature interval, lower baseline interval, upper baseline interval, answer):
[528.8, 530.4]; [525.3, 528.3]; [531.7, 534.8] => -0.04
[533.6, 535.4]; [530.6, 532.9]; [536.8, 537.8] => 0.01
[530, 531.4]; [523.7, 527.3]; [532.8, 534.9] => -0.05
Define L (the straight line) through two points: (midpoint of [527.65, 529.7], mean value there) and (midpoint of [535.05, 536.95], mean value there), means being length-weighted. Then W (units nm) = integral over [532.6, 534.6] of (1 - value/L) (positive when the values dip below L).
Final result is 0.08 nm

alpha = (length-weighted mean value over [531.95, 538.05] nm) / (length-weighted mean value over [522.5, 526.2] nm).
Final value 1.0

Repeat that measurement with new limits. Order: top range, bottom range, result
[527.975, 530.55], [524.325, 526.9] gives 1.04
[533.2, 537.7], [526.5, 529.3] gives 1.05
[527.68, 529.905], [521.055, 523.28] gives 1.04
